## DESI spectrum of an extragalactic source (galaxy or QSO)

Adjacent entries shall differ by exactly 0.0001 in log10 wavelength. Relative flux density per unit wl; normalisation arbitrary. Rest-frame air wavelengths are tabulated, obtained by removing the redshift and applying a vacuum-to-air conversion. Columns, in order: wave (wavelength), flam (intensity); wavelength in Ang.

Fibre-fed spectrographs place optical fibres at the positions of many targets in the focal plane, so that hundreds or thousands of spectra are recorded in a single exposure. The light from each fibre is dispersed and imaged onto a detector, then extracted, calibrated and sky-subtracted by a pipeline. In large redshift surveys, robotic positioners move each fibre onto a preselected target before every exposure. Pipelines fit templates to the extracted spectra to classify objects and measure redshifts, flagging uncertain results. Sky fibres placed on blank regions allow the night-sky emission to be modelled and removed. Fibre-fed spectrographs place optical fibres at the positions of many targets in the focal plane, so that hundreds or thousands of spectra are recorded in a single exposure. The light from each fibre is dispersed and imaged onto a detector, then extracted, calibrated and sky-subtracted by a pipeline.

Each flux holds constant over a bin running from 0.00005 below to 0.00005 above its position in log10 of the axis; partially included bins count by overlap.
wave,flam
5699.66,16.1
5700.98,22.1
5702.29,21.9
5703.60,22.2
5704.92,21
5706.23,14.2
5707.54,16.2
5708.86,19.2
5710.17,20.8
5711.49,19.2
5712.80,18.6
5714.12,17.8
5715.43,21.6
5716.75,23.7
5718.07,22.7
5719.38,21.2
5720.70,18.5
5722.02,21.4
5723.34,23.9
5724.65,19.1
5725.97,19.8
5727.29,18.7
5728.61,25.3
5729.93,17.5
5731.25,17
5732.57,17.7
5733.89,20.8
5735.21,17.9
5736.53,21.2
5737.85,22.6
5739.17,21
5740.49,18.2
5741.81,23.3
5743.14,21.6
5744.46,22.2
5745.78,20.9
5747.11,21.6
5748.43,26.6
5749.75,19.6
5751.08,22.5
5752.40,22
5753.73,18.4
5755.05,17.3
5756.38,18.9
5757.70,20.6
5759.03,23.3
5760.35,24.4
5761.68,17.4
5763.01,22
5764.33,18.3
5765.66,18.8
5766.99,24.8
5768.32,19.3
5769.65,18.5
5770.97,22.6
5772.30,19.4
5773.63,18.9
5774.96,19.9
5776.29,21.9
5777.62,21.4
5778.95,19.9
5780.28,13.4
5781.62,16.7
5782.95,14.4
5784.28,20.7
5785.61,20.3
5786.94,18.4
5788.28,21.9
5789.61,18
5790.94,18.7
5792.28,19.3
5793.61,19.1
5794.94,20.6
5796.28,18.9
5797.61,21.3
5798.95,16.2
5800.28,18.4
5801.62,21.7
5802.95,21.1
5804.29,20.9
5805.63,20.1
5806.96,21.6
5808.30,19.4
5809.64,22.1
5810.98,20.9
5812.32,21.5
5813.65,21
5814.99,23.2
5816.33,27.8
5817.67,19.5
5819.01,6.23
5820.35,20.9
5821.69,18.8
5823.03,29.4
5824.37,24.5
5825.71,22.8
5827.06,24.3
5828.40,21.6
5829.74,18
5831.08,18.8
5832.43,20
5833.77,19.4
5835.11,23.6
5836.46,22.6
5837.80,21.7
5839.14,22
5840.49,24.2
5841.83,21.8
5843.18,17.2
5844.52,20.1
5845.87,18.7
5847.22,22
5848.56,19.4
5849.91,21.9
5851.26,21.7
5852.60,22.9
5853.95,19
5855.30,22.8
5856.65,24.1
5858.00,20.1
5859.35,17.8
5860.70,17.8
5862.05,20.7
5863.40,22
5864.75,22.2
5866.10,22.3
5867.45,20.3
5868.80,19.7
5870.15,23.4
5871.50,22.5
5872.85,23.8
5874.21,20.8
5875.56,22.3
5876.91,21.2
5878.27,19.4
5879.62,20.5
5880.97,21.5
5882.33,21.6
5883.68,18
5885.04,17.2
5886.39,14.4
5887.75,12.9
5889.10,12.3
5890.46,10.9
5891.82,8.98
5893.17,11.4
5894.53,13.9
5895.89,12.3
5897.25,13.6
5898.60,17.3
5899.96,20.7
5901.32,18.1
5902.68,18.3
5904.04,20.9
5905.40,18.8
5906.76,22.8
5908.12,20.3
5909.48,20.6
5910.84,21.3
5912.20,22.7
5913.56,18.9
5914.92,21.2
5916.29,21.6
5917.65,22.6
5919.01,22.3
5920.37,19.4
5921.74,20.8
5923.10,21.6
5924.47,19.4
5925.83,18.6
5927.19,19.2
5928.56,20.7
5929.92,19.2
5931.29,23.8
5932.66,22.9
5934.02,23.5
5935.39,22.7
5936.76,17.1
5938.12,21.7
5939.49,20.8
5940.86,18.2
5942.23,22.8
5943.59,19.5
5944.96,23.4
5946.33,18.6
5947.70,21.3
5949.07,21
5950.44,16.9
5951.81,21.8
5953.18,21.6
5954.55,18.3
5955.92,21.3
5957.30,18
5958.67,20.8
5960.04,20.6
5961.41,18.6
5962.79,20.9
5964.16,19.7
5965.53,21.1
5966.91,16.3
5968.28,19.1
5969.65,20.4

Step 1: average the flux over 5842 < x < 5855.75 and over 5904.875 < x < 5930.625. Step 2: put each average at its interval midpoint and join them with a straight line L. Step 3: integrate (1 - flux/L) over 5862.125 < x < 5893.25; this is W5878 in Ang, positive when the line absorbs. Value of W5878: 2.6 Ang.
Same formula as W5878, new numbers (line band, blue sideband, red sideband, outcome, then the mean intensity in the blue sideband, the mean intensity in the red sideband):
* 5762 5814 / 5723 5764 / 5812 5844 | 3.1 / 20.7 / 21.3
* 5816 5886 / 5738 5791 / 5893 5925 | -4.5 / 20.2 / 19.3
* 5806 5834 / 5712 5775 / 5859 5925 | -1.7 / 20.6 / 19.1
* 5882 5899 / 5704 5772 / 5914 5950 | 5.5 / 20.4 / 20.9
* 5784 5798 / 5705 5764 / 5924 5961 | 0.5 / 20.4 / 20.5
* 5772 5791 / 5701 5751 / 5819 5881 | 1.7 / 20.5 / 21.2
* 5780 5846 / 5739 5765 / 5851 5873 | 2.6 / 21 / 21.3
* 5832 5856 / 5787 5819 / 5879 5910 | -3.2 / 20.2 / 16.8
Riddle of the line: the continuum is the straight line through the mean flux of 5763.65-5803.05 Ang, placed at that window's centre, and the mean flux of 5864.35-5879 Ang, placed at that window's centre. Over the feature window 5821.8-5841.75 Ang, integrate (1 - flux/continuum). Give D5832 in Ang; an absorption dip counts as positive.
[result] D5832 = -1.6 Ang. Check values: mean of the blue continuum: 19.4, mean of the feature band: 22.2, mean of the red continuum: 21.6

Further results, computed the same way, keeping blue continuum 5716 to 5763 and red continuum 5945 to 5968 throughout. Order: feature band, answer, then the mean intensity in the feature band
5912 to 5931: -0.5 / 20.6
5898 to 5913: 0.0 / 20.2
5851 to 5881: -1.4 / 21.2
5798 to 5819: 0.0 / 20.6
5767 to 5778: 0.1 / 20.5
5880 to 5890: 1.7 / 16.8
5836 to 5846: -0.4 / 21.1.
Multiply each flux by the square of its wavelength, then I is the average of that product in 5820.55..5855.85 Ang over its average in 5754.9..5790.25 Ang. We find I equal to 1.1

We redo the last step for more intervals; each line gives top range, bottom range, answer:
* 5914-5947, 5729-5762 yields 1.08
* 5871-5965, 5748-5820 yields 1.02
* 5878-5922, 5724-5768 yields 0.92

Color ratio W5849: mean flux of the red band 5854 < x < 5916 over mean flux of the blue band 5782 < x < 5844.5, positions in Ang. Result 0.9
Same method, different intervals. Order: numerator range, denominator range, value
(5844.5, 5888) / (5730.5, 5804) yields 1.02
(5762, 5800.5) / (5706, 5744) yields 0.96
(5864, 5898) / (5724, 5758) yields 0.87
